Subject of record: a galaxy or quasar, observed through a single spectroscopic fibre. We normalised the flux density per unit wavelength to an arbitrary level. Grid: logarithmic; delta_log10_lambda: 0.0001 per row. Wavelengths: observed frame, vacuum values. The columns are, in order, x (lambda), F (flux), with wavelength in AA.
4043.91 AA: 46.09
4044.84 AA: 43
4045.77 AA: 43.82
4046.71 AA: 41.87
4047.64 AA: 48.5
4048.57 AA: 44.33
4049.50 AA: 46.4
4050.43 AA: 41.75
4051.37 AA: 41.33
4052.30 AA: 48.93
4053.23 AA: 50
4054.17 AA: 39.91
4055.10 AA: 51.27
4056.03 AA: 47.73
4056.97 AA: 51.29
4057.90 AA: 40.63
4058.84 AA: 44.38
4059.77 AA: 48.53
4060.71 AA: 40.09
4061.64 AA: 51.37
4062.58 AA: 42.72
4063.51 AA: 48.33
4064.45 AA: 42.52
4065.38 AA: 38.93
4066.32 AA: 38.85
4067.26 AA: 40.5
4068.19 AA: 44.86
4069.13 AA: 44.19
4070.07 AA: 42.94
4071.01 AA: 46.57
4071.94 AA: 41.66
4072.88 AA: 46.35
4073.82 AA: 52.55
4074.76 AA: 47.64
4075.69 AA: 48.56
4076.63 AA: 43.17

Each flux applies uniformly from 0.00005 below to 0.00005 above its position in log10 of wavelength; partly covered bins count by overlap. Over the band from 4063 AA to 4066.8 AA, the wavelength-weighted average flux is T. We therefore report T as 42.2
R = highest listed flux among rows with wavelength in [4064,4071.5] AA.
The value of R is 46.57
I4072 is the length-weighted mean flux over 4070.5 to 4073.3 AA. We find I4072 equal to 44.8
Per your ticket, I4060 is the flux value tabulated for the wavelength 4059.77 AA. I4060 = 48.53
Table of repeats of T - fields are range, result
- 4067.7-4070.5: 44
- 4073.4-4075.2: 50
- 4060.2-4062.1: 45.8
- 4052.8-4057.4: 47.9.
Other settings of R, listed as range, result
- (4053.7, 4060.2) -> 51.29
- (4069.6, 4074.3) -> 52.55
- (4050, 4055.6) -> 51.27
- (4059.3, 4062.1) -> 51.37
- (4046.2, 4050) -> 48.5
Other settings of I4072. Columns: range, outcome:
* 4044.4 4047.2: 42.9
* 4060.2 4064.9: 45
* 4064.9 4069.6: 41.5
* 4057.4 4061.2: 43.6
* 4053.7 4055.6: 45.7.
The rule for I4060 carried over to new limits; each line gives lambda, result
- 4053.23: 50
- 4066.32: 38.85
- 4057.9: 40.63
